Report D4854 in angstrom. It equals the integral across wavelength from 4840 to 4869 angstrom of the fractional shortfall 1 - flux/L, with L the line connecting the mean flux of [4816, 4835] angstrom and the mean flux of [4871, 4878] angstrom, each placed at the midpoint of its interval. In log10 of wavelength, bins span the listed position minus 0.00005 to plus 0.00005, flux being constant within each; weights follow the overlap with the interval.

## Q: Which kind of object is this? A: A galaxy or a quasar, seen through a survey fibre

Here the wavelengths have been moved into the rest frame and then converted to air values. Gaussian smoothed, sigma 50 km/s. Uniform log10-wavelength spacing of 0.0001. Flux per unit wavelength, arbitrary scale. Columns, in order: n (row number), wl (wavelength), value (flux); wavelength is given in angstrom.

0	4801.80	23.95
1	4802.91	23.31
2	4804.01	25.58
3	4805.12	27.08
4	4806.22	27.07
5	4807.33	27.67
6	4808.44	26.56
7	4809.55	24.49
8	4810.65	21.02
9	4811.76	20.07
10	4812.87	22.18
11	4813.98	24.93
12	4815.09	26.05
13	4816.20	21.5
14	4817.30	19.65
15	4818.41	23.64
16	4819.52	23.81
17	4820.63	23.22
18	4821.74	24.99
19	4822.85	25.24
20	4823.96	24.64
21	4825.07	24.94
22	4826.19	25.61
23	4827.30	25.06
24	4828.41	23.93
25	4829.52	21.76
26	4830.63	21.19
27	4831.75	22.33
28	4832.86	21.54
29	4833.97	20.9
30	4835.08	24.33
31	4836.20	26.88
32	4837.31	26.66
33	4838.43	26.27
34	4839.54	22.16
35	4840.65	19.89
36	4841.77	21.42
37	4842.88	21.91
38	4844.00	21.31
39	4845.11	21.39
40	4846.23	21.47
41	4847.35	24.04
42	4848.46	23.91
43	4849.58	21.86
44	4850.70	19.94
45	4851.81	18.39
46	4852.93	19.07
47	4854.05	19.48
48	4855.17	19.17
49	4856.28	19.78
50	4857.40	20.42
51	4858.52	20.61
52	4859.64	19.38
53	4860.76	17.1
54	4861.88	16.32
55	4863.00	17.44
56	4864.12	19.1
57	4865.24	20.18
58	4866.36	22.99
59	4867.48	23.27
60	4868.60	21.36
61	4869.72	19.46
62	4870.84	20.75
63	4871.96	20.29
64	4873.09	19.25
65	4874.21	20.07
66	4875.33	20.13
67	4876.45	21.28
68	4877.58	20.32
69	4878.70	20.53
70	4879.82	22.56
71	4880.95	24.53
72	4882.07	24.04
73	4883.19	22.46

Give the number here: 1.40 angstrom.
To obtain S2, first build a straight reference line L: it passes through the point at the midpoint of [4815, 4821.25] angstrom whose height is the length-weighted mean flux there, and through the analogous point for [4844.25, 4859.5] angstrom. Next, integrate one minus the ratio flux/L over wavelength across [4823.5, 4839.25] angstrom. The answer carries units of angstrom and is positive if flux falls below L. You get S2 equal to -1.4 angstrom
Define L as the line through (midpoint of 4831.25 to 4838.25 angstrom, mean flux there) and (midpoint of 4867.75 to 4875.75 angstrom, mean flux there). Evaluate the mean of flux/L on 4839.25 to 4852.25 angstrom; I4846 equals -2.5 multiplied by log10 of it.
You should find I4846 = 0.07 mag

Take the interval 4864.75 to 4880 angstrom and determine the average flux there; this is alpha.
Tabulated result 20.9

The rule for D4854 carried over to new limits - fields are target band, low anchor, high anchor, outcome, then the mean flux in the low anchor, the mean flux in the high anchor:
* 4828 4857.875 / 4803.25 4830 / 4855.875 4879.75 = 0.3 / 24.2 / 20.1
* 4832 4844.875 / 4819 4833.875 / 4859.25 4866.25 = -0.6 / 23.6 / 18.5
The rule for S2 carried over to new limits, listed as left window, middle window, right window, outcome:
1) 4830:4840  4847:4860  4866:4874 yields 1.0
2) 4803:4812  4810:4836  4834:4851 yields 0.9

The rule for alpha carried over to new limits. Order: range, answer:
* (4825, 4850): 23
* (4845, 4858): 20.7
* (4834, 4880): 21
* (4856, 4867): 19.3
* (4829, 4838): 23.2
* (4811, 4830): 23.6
